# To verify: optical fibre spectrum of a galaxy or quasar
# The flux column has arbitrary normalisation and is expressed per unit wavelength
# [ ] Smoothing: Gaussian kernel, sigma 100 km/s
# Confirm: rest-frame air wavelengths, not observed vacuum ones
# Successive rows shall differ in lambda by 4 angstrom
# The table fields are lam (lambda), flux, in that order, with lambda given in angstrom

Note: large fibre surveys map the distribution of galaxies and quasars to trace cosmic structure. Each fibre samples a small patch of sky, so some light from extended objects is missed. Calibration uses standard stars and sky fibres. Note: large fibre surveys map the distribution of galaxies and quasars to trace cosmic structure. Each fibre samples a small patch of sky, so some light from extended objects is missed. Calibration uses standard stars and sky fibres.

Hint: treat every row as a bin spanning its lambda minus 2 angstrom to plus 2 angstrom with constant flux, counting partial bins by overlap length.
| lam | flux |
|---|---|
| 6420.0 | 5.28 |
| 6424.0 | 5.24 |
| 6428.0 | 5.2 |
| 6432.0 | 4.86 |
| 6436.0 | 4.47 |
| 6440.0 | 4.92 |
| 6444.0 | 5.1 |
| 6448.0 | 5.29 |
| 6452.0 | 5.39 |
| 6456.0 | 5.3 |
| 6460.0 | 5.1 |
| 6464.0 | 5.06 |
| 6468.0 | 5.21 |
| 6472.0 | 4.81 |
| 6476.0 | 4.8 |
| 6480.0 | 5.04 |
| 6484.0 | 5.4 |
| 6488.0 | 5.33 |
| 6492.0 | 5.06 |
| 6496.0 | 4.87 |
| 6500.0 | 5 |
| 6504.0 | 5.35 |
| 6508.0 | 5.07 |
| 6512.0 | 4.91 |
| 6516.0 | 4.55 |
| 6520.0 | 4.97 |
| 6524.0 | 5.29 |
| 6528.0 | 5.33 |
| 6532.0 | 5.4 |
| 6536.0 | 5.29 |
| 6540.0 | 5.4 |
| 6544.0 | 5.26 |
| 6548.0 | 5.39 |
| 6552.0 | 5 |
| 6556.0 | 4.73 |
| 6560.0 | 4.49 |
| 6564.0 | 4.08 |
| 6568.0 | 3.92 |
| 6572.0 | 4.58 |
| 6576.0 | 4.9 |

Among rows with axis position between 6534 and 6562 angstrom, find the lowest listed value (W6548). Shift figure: 4.49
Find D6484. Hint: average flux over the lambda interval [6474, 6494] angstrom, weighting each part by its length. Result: 5.13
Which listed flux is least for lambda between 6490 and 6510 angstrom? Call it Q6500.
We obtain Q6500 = 4.87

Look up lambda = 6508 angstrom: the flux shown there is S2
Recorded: 5.07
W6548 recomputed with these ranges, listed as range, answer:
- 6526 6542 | 5.29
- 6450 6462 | 5.1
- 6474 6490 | 4.8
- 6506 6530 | 4.55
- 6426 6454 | 4.47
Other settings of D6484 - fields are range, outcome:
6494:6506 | 5.07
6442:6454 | 5.26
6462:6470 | 5.13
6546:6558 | 5.04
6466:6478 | 4.94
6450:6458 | 5.34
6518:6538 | 5.26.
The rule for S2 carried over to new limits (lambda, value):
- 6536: 5.29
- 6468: 5.21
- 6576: 4.9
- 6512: 4.91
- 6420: 5.28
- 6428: 5.2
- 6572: 4.58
